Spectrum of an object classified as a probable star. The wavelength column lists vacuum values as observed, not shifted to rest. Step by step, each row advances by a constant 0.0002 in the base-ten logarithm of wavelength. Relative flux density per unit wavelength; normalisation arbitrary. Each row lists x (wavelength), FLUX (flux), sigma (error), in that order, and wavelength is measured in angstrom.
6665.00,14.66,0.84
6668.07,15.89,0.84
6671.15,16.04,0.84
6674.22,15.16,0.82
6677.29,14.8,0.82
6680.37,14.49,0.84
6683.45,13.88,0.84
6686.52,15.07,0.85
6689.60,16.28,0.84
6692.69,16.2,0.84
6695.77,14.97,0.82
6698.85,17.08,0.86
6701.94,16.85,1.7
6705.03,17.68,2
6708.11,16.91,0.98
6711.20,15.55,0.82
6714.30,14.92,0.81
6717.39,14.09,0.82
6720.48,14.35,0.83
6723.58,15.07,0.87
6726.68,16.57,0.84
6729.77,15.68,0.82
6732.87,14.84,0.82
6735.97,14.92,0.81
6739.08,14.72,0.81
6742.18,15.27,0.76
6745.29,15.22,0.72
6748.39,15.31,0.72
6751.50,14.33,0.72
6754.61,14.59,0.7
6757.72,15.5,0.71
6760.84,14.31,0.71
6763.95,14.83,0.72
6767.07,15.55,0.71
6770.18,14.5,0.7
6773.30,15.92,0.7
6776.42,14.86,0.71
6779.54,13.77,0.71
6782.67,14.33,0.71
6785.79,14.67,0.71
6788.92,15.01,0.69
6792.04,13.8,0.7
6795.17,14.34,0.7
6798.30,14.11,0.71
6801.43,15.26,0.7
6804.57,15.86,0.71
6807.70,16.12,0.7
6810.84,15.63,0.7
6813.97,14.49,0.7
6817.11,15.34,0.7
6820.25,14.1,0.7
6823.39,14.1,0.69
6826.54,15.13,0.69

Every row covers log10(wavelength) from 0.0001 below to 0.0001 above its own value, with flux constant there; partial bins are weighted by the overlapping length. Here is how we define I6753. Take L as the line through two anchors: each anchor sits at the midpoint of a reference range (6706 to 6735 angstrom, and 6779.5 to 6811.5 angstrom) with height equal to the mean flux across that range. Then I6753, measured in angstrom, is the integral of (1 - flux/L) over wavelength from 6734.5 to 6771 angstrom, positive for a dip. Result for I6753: 0.5 angstrom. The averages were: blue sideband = 15.4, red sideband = 14.8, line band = 14.9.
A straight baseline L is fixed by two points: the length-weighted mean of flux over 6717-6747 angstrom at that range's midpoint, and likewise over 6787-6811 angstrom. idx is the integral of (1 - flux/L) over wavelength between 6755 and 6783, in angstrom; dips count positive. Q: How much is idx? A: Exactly 0.3 angstrom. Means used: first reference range 15.1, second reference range 15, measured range 14.8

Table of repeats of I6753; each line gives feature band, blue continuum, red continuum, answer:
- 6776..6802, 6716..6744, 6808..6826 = 0.9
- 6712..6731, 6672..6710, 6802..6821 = 0.7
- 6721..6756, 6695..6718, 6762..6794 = 0.8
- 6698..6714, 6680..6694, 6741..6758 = -1.6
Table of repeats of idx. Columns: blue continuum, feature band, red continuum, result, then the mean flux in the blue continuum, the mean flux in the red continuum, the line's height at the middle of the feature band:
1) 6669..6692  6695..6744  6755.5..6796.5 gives -2.0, 15.2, 14.7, 15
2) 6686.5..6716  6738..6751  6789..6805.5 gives 0.4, 16.2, 14.7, 15.5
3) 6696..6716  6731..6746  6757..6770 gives 0.6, 16.4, 15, 15.6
